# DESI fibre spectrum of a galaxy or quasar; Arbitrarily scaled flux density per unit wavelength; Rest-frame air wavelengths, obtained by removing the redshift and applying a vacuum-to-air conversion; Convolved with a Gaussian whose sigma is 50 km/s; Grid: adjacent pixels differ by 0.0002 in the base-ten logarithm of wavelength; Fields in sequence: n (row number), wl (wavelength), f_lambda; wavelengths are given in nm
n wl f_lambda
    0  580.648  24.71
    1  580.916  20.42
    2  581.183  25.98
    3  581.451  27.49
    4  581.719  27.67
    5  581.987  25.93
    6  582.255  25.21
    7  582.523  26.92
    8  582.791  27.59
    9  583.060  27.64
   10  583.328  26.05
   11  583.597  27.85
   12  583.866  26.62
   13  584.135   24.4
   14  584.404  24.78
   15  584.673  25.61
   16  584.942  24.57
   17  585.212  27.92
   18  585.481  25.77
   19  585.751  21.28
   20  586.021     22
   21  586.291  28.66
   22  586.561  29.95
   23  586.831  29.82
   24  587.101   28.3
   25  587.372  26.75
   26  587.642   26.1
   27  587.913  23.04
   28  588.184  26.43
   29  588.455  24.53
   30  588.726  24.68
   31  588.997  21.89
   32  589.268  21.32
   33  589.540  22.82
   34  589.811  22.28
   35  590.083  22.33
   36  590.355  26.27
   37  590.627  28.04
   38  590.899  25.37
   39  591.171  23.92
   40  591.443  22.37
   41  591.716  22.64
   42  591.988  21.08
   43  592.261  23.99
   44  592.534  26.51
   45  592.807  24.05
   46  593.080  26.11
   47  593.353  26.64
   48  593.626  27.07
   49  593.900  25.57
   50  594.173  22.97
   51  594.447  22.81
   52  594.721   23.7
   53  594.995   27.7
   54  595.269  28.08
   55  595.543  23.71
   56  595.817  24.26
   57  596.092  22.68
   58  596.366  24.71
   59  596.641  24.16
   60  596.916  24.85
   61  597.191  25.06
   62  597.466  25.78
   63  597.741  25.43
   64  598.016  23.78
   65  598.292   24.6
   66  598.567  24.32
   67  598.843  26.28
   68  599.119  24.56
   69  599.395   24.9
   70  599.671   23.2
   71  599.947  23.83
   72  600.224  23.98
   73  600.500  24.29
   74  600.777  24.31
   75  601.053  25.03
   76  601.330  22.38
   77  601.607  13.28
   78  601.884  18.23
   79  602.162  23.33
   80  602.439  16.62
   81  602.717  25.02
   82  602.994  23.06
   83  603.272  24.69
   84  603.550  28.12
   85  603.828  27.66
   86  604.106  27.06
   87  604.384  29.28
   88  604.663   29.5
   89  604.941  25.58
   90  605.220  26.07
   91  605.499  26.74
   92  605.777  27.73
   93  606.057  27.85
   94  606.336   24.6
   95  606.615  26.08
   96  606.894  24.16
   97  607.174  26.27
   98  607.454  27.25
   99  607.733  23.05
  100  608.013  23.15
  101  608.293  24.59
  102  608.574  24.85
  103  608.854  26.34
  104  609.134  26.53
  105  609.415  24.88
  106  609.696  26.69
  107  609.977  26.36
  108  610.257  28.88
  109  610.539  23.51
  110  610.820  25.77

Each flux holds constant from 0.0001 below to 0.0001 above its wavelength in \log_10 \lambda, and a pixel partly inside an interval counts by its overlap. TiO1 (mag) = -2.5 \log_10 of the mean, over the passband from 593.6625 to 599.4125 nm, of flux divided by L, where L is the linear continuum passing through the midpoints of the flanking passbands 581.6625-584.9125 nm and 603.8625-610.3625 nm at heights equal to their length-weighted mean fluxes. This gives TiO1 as 0.06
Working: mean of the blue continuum 26.3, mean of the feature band 24.8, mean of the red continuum 26.2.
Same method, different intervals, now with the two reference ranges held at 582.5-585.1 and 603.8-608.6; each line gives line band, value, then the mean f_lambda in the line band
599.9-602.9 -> 0.20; 21.8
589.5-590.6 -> 0.10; 23.9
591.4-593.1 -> 0.11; 23.7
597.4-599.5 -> 0.05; 24.9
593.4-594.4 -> 0.05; 25.1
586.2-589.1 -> -0.01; 26.4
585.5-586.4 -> 0.09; 24.1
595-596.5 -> 0.05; 25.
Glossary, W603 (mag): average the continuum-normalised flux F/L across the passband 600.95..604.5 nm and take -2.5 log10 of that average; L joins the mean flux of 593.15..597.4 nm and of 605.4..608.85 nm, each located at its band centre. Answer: 0.09 mag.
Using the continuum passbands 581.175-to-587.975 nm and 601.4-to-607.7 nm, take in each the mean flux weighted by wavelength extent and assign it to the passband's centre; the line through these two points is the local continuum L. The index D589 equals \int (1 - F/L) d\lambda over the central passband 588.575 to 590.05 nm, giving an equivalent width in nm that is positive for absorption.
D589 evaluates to 0.19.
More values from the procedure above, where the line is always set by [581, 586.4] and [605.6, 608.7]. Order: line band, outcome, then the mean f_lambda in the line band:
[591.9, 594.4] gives 0.08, 24.9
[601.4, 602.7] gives 0.34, 18.8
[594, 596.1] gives 0.09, 24.6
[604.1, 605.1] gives -0.10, 27.9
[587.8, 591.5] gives 0.26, 24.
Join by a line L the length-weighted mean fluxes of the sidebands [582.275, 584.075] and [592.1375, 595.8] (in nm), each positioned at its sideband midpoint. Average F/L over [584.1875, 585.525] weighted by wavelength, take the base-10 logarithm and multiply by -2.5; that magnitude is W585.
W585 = 0.04 mag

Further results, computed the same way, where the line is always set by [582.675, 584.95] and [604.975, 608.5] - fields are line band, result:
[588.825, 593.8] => 0.080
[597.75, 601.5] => 0.068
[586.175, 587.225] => -0.122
